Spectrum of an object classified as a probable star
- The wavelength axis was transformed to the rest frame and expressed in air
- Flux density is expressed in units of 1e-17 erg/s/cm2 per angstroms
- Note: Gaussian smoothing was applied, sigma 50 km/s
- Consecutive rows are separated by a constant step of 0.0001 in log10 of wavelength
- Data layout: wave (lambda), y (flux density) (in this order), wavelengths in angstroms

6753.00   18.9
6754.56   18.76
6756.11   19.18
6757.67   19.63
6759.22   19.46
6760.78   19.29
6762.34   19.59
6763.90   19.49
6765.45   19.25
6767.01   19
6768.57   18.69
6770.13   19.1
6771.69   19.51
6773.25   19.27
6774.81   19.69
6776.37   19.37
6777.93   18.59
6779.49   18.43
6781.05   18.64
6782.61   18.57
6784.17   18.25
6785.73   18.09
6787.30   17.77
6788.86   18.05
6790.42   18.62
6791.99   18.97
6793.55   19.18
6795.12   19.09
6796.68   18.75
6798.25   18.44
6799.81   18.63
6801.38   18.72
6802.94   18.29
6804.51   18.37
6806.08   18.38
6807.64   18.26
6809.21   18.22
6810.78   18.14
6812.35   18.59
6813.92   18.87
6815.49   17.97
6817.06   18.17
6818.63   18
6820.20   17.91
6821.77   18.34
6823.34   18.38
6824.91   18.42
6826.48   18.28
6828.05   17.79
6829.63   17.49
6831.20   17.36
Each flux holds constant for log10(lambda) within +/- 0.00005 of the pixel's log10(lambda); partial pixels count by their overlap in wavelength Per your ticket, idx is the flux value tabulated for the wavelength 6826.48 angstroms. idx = 18.28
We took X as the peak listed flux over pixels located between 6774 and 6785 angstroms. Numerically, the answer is 19.69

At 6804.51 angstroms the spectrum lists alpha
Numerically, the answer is 18.37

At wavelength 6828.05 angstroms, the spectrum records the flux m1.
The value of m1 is 17.79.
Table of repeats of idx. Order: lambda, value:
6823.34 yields 18.38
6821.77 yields 18.34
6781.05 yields 18.64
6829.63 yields 17.49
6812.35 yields 18.59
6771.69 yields 19.51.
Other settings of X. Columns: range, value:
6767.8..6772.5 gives 19.51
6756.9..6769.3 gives 19.63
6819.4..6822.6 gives 18.34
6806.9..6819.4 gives 18.87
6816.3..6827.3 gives 18.42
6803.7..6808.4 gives 18.38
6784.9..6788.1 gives 18.09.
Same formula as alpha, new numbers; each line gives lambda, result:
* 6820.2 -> 17.91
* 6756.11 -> 19.18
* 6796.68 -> 18.75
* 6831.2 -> 17.36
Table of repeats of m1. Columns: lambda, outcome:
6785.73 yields 18.09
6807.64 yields 18.26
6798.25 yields 18.44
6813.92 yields 18.87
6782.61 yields 18.57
